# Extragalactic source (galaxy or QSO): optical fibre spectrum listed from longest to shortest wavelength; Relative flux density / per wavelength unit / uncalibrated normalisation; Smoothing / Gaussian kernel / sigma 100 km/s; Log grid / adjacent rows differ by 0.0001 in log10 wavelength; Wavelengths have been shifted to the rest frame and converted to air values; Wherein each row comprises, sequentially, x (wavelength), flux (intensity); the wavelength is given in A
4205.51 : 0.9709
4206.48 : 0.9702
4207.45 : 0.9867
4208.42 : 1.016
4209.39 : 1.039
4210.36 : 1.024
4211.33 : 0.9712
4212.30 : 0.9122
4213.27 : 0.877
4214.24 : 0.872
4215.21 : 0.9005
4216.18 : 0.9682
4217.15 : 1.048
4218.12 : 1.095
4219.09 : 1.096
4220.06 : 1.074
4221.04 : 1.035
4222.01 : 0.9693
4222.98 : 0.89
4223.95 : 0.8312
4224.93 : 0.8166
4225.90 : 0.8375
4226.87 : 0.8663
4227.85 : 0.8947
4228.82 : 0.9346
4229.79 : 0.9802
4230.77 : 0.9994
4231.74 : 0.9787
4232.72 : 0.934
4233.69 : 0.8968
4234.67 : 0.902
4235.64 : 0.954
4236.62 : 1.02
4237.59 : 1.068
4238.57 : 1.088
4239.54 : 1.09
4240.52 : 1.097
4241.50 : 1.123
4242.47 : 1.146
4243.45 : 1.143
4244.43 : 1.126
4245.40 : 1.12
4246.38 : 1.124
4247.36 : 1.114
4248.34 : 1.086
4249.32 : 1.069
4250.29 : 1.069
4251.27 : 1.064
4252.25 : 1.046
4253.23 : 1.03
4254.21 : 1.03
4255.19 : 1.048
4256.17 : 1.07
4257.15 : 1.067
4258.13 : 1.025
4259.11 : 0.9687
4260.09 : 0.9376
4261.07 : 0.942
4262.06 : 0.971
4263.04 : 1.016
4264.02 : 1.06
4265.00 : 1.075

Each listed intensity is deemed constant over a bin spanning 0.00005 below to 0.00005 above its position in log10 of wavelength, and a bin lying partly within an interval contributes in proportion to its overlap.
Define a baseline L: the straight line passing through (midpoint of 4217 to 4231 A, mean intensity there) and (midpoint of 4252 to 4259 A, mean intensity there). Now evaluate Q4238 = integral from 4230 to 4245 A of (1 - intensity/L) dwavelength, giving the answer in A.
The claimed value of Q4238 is -0.68 A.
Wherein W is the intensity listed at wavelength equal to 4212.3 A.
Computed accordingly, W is 0.9122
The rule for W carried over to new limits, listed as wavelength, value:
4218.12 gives 1.095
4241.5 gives 1.123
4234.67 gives 0.902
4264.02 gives 1.06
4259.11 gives 0.9687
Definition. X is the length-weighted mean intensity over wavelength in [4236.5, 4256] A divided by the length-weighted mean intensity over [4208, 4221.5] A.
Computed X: 1.09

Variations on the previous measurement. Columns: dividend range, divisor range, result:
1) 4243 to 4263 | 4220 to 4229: 1.16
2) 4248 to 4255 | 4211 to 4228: 1.12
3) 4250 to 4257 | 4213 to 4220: 1.06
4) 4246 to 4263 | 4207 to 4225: 1.07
